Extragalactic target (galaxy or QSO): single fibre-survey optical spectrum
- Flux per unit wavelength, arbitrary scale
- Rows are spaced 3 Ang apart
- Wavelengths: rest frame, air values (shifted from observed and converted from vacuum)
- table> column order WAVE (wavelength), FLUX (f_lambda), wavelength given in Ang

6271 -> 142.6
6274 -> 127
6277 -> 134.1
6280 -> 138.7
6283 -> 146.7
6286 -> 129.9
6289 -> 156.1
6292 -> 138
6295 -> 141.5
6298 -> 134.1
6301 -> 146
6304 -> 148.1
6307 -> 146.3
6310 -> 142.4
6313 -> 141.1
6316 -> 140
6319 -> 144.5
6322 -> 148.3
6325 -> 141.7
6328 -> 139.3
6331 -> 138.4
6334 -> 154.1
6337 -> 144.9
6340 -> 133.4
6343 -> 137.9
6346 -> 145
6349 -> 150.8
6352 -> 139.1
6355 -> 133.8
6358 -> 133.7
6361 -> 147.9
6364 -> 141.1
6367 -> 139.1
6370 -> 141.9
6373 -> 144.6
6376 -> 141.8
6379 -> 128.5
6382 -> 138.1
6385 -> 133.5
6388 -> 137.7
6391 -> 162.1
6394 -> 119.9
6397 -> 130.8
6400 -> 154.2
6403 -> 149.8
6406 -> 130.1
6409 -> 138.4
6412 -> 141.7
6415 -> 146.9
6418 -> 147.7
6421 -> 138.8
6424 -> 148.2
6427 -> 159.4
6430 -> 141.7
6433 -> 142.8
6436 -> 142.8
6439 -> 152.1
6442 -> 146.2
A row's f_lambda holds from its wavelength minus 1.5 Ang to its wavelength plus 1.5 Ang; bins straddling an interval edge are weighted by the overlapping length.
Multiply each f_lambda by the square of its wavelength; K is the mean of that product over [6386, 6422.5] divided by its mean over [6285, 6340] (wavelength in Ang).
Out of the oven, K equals 1.02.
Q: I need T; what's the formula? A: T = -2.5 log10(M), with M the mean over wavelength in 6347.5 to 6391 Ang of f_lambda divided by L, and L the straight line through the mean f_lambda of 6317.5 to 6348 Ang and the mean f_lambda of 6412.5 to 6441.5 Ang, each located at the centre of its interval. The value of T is 0.03 mag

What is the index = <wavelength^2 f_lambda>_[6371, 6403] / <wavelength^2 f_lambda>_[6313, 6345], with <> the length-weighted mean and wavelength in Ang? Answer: 1.00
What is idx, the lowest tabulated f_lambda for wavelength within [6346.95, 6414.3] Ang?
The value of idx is 119.9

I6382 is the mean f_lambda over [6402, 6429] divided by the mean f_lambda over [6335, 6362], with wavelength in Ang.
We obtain 1.0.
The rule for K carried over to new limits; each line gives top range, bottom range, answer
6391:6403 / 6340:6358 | 1.02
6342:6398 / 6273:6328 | 1.01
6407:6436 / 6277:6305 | 1.06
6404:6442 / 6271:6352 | 1.05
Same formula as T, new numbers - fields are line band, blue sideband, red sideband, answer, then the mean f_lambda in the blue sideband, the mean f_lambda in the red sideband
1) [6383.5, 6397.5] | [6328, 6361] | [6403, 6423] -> 0.03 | 141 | 141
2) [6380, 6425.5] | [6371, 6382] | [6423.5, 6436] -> 0.01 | 138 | 147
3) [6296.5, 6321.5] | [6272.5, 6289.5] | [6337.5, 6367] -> -0.03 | 138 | 140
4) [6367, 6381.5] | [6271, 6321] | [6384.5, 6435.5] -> 0.02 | 141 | 143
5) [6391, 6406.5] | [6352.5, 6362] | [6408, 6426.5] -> 0.02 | 138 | 145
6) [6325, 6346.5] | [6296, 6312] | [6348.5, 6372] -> 0.00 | 143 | 141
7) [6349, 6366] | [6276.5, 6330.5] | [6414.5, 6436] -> 0.03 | 142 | 146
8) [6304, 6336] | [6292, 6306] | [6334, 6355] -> -0.01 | 142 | 142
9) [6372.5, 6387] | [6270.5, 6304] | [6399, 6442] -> 0.05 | 140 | 145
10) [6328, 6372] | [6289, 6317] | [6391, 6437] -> 0.01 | 143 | 143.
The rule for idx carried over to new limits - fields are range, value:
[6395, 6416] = 130.1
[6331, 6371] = 133.4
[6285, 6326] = 129.9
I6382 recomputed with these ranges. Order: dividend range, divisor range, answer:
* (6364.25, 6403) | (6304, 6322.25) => 0.97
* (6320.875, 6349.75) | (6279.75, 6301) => 1.01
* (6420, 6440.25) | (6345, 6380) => 1.04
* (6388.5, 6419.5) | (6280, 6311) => 1.00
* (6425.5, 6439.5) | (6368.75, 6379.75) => 1.05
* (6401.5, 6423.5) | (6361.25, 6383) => 1.02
